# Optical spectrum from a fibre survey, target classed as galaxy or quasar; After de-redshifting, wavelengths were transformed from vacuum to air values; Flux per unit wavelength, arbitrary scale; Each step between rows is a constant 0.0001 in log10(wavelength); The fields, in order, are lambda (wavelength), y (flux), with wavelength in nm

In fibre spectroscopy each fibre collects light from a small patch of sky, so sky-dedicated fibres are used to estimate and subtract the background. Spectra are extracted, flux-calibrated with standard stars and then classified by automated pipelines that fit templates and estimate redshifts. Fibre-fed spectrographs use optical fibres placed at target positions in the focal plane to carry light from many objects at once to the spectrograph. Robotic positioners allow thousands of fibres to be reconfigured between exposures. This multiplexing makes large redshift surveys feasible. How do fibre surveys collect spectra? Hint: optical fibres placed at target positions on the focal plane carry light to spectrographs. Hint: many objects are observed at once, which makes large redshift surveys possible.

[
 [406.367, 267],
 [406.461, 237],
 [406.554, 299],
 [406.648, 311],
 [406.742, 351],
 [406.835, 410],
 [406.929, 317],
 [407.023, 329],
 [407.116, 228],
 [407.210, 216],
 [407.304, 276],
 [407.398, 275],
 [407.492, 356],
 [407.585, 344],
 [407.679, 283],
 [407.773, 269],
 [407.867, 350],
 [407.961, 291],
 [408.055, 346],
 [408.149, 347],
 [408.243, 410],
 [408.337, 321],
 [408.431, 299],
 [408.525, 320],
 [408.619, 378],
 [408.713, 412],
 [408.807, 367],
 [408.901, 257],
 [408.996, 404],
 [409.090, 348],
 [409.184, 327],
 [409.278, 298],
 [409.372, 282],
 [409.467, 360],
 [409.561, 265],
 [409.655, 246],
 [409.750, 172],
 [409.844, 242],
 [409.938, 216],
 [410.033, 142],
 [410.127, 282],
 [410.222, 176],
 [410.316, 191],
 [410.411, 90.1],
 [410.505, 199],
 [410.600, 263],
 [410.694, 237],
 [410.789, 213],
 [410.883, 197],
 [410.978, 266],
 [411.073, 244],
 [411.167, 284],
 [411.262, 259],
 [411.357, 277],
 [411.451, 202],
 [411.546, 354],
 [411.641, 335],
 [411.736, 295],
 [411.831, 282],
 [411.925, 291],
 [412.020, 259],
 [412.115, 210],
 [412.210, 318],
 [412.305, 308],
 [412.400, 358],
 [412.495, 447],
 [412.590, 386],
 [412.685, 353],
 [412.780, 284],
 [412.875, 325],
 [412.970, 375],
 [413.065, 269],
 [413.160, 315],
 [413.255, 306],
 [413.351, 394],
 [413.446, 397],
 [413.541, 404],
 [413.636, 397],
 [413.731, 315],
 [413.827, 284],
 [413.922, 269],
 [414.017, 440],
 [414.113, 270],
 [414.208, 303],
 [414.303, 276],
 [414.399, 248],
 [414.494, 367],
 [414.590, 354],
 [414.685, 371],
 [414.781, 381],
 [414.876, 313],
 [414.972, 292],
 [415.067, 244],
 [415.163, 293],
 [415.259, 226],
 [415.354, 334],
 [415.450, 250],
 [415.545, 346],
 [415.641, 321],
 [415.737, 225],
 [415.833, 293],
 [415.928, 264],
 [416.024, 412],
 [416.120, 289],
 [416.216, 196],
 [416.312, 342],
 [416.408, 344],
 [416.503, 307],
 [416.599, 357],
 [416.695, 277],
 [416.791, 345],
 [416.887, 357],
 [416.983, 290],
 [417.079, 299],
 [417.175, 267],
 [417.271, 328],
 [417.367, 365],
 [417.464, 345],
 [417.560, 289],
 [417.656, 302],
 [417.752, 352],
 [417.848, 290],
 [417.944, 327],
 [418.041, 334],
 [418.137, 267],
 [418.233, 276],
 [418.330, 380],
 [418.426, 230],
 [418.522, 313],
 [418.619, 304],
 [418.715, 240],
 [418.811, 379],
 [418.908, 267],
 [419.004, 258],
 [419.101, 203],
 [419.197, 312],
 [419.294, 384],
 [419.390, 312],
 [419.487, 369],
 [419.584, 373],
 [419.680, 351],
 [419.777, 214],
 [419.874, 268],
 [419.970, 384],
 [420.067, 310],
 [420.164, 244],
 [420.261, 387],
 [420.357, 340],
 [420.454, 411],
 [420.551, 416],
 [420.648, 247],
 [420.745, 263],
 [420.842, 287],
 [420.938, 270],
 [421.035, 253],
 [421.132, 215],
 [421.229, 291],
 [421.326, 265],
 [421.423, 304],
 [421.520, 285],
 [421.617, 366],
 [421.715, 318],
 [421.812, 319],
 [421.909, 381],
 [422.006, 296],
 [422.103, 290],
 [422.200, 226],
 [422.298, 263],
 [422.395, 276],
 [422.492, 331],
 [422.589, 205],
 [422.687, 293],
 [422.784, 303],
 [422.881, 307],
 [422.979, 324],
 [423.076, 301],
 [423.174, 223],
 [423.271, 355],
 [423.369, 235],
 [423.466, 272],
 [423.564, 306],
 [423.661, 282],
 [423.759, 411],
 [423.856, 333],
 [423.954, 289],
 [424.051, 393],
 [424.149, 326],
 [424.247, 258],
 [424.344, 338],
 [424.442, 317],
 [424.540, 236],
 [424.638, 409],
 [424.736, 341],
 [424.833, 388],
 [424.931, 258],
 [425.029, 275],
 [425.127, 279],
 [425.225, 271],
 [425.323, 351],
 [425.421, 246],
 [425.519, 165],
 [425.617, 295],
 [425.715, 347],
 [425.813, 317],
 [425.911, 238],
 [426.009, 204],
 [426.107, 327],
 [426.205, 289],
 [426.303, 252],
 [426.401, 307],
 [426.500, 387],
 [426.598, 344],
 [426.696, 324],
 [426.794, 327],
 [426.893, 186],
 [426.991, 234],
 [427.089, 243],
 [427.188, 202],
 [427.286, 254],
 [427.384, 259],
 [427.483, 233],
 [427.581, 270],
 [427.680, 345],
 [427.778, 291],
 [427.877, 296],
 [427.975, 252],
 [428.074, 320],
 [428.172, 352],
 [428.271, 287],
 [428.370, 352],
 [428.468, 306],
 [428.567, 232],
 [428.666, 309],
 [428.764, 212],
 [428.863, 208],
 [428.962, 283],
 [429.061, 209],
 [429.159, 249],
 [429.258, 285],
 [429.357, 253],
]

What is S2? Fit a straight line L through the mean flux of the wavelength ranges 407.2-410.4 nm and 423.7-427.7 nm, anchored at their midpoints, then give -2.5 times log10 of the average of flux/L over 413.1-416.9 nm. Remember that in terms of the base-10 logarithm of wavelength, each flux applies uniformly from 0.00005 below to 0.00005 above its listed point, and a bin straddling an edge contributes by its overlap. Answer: -0.08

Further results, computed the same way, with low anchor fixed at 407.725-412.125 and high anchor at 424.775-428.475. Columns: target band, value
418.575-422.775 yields -0.07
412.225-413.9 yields -0.23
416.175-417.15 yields -0.11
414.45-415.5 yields -0.11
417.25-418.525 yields -0.12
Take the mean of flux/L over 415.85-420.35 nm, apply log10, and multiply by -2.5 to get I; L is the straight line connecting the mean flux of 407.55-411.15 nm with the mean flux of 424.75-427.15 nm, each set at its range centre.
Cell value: -0.10 mag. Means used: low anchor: 280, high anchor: 286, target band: 311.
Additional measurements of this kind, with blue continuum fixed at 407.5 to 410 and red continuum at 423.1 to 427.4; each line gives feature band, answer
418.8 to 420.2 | -0.02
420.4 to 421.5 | 0.02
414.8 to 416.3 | 0.06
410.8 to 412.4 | 0.13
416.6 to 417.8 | -0.06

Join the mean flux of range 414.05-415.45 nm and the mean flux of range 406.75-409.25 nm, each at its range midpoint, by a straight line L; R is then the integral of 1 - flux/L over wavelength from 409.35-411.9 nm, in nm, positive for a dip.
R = 0.596 nm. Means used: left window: 326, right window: 305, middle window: 243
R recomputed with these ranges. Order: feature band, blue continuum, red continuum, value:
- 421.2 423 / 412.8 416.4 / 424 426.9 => 0.055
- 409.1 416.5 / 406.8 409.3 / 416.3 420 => 0.619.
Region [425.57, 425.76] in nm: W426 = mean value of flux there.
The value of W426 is 321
